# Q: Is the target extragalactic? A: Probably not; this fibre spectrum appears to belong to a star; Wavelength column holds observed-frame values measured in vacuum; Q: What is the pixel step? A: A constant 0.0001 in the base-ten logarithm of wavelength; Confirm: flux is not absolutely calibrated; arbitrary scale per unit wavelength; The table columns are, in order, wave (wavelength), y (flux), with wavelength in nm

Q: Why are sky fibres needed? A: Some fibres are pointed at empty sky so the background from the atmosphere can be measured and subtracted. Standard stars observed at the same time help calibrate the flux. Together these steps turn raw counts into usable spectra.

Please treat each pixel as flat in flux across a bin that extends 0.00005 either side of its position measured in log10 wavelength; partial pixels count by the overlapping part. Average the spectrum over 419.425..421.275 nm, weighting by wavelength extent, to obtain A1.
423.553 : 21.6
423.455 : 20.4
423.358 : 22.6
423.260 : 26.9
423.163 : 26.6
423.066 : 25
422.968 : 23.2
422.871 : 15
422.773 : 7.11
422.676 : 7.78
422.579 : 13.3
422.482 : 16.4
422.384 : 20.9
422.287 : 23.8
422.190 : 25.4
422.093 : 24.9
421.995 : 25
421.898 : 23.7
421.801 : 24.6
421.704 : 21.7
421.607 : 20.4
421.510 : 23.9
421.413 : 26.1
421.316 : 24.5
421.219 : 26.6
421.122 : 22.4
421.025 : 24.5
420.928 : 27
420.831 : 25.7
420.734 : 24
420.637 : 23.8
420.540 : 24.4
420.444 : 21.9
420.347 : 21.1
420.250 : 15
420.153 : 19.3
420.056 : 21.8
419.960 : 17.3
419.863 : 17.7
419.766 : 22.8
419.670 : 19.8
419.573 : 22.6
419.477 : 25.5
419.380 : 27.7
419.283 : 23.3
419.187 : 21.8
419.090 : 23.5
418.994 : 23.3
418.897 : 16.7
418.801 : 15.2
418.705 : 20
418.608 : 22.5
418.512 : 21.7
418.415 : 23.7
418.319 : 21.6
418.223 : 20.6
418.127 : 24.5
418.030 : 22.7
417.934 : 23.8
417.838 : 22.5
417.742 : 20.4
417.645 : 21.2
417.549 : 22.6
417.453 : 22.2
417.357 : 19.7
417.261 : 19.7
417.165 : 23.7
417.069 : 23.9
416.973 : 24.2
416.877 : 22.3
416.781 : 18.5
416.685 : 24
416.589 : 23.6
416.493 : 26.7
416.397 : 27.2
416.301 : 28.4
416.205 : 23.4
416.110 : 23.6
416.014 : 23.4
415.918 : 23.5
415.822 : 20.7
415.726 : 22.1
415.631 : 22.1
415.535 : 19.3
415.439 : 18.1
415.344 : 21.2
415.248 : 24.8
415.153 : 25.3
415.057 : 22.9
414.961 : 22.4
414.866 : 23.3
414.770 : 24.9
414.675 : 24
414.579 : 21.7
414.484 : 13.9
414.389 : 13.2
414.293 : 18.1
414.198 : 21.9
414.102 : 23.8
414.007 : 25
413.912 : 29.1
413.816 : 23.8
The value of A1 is 22.3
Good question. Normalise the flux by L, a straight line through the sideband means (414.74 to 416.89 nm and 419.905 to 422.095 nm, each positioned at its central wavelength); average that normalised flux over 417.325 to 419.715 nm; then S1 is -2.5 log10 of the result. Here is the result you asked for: 0.05 mag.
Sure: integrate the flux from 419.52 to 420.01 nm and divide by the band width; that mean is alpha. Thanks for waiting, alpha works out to 20.1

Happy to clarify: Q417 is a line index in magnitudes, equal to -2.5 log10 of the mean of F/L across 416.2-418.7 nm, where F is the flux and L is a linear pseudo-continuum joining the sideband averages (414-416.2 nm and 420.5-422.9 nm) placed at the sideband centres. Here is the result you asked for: -0.05 mag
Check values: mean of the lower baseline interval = 21.7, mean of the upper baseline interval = 21.7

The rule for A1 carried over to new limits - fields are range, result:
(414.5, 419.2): 22.4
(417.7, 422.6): 22.3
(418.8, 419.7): 22.3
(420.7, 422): 24.3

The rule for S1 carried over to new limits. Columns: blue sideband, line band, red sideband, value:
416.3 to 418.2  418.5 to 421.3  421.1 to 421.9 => 0.07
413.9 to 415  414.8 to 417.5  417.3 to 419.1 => -0.07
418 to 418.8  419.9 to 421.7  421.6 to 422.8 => -0.11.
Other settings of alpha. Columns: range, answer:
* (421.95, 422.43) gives 24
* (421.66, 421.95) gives 23.4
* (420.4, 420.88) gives 24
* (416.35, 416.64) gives 25.8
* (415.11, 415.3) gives 25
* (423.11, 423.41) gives 25.4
